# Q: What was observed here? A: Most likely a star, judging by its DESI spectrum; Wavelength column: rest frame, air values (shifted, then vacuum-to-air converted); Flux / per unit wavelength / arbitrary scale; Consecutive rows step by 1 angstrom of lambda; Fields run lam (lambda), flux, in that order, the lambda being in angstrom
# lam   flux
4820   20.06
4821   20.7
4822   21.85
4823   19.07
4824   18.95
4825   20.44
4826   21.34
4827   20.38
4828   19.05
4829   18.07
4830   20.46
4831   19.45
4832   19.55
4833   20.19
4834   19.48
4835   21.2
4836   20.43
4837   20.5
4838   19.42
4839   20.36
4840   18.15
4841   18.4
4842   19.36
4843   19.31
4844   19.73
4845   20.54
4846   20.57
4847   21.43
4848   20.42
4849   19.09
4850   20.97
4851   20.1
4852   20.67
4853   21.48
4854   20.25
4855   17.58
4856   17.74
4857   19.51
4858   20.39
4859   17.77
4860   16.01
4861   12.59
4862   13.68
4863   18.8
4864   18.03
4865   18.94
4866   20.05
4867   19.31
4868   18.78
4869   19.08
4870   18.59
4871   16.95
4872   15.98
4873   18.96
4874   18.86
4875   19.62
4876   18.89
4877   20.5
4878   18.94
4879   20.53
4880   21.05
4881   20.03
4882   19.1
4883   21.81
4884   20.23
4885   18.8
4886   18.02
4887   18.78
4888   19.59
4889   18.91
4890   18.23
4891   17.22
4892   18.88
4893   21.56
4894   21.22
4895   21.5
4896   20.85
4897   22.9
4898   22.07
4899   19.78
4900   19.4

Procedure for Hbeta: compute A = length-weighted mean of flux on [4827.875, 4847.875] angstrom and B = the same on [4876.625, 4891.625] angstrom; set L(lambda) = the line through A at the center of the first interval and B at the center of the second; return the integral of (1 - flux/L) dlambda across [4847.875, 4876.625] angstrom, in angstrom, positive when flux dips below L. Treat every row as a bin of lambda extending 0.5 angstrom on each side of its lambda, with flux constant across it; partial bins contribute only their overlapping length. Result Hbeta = 1.5 angstrom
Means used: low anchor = 19.8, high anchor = 19.4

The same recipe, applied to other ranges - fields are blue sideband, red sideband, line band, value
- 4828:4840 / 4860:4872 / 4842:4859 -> -1.1 angstrom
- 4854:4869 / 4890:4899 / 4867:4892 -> 0.4 angstrom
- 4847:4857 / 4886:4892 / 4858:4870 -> 1.1 angstrom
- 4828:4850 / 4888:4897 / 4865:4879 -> 0.7 angstrom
